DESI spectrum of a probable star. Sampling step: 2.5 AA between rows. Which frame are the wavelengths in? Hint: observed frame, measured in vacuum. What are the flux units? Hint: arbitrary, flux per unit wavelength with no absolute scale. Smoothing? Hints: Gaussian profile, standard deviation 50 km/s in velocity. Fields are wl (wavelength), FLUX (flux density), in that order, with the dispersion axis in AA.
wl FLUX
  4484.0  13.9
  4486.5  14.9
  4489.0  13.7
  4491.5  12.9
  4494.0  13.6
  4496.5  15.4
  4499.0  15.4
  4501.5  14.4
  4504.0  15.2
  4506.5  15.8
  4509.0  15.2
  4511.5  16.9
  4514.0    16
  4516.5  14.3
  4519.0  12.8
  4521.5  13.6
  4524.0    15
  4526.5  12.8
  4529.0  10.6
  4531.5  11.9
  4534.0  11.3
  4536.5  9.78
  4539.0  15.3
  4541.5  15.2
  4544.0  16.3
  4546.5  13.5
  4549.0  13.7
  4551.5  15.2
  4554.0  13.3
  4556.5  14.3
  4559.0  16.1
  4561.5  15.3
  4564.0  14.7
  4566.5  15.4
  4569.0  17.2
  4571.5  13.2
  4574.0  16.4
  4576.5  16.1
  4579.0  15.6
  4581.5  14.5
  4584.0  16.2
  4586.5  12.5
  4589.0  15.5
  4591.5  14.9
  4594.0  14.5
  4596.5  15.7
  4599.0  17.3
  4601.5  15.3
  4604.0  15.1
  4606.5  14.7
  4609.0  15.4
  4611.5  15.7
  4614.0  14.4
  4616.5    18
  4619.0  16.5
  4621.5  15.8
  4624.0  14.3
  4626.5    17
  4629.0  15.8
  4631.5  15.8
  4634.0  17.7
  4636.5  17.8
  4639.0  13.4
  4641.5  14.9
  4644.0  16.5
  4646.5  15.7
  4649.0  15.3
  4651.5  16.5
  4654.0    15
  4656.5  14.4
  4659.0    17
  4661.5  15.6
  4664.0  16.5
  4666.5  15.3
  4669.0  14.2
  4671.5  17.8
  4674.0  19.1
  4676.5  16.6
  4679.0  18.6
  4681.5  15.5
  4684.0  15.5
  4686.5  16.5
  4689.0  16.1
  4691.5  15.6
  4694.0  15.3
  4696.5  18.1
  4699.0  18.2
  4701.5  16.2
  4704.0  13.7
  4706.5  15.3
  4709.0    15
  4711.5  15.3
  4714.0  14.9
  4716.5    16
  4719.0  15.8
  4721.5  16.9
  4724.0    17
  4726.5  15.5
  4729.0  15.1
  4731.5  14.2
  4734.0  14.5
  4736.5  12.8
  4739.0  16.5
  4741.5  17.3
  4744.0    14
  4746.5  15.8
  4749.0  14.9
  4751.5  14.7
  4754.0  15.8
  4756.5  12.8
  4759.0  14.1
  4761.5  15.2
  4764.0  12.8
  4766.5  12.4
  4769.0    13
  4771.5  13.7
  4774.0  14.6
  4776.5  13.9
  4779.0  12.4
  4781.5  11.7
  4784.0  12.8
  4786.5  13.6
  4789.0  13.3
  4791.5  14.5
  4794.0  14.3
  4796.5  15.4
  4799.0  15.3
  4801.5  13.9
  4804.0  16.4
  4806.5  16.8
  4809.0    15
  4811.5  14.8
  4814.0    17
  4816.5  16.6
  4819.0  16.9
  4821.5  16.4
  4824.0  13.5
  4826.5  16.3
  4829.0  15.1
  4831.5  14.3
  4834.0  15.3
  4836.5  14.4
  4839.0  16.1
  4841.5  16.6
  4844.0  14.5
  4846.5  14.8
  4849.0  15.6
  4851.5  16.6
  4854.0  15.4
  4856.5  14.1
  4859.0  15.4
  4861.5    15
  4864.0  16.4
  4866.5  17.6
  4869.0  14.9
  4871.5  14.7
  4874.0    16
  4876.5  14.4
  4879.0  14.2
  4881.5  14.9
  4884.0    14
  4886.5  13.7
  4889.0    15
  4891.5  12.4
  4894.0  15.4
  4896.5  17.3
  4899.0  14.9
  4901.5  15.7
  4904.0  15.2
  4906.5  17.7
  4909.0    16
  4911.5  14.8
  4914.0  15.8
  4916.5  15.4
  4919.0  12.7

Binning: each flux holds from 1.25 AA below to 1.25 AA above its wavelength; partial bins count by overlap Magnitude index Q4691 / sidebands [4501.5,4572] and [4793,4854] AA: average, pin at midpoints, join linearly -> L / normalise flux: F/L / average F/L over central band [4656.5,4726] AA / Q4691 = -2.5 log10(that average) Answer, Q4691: -0.09 mag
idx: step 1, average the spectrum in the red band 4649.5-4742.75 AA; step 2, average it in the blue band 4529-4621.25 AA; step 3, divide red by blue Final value 1.1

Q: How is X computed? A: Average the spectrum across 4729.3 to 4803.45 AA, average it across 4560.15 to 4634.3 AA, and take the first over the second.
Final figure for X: 0.91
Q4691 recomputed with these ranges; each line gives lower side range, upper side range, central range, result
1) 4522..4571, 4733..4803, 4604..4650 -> -0.13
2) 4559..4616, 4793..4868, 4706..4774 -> 0.04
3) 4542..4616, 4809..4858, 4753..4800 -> 0.12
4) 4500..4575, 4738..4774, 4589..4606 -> -0.08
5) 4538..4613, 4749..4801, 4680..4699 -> -0.13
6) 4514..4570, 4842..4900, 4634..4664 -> -0.10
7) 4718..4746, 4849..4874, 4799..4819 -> -0.02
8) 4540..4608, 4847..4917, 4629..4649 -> -0.05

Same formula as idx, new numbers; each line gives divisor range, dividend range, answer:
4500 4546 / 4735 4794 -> 1.00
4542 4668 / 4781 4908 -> 0.98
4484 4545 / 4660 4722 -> 1.15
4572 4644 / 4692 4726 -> 1.02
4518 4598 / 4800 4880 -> 1.08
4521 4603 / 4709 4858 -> 1.03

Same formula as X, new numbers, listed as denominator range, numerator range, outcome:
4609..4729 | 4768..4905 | 0.93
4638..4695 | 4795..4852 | 0.97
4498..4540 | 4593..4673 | 1.14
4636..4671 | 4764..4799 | 0.87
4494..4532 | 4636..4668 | 1.09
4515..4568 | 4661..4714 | 1.17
